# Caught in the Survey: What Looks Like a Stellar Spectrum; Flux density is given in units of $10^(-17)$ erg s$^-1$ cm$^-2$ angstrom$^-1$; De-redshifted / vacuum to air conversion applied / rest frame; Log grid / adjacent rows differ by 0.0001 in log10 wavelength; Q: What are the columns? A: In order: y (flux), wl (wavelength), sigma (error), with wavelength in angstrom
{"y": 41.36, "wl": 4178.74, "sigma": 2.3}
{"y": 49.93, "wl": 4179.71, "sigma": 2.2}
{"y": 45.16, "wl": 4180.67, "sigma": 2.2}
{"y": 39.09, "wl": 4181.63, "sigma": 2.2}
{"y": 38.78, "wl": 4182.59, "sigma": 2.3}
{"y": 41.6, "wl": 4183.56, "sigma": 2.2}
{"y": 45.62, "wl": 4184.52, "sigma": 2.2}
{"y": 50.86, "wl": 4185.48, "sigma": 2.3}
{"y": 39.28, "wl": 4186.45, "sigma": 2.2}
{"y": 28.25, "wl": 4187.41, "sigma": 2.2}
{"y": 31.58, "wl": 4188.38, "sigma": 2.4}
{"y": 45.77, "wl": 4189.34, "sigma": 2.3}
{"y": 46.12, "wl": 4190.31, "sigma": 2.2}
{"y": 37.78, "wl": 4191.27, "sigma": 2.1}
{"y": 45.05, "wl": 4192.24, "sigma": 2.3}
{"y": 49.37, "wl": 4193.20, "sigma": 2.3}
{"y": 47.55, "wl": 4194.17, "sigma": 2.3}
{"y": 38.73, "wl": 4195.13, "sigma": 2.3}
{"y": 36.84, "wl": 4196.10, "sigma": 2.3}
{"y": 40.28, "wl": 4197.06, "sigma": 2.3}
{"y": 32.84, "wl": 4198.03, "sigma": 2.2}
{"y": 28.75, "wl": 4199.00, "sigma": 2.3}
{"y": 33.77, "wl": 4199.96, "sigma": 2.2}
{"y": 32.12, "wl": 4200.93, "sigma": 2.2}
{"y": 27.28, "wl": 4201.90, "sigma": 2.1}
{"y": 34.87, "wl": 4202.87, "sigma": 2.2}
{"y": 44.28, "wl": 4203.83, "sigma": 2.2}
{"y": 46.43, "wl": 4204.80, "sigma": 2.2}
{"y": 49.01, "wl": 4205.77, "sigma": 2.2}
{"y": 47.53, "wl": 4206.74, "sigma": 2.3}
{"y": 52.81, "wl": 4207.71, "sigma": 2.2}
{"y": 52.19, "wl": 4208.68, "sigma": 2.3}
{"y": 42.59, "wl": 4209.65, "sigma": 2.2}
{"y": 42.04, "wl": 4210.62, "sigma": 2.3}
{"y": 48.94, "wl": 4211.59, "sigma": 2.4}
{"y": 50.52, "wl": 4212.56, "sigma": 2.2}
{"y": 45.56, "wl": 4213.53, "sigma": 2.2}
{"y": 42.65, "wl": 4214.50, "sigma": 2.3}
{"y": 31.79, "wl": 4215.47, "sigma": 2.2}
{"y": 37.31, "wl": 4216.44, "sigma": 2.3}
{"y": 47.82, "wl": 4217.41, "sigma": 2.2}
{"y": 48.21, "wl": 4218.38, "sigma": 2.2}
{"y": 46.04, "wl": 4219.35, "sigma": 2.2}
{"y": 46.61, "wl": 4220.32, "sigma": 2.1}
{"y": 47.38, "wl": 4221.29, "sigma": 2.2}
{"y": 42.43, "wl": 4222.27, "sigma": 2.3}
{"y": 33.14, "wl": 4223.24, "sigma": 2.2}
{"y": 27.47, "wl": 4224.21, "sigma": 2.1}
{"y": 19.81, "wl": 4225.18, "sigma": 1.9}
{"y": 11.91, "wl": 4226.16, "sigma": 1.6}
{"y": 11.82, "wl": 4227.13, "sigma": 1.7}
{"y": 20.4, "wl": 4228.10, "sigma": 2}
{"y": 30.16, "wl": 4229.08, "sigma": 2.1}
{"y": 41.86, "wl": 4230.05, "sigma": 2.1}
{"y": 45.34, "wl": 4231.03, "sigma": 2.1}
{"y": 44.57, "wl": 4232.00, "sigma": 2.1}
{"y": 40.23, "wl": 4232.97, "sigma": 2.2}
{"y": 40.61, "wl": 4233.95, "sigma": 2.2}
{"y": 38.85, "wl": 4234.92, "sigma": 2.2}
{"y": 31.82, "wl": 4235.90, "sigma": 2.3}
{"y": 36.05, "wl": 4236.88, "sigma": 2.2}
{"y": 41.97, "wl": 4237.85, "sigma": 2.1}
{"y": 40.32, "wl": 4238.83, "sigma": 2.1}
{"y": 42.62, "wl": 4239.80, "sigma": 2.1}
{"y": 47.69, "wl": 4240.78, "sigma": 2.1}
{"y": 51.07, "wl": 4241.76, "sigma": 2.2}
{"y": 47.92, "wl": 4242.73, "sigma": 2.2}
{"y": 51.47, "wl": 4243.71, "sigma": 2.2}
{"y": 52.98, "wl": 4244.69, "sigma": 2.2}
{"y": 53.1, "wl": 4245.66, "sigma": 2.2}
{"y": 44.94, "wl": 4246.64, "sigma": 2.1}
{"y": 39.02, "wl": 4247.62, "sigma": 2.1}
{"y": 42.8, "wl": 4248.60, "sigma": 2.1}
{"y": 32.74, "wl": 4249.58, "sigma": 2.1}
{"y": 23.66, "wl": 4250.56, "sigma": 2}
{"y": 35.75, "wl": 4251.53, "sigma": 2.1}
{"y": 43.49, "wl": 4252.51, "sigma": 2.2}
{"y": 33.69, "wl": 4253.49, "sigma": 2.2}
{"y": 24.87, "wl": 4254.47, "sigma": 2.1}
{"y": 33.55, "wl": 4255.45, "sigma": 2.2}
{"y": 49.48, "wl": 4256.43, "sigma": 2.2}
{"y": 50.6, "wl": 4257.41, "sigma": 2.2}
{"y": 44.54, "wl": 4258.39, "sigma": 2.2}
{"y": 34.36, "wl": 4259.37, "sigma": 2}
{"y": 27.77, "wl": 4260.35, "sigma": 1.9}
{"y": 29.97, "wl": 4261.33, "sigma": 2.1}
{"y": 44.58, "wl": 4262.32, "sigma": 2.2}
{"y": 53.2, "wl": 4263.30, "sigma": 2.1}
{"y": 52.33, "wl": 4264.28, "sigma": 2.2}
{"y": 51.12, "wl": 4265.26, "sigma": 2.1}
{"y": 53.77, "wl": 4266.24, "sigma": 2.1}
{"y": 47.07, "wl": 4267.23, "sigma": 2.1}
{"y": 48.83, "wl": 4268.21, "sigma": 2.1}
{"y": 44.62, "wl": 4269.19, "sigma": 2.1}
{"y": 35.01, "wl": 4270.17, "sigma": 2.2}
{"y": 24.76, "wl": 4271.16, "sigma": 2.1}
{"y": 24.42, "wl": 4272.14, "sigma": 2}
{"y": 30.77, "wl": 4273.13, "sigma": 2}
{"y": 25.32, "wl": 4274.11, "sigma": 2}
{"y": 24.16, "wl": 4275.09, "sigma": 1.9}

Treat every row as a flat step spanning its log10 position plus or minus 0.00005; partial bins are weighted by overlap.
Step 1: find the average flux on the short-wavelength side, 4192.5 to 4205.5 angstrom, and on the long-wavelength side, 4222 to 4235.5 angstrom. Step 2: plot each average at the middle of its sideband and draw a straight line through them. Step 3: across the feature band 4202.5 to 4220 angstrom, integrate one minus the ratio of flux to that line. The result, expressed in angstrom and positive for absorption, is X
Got -4.7 angstrom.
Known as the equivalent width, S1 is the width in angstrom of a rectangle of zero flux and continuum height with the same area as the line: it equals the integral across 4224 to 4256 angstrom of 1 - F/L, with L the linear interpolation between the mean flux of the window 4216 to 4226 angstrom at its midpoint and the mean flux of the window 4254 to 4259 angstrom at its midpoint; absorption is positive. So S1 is 2.02 angstrom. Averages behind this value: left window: 38.7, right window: 40.5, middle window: 37.2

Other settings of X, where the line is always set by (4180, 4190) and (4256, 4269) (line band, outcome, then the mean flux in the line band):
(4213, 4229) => 2.9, 34.9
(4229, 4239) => 0.9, 39.6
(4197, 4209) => 0.5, 40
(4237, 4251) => 0.2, 43.6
